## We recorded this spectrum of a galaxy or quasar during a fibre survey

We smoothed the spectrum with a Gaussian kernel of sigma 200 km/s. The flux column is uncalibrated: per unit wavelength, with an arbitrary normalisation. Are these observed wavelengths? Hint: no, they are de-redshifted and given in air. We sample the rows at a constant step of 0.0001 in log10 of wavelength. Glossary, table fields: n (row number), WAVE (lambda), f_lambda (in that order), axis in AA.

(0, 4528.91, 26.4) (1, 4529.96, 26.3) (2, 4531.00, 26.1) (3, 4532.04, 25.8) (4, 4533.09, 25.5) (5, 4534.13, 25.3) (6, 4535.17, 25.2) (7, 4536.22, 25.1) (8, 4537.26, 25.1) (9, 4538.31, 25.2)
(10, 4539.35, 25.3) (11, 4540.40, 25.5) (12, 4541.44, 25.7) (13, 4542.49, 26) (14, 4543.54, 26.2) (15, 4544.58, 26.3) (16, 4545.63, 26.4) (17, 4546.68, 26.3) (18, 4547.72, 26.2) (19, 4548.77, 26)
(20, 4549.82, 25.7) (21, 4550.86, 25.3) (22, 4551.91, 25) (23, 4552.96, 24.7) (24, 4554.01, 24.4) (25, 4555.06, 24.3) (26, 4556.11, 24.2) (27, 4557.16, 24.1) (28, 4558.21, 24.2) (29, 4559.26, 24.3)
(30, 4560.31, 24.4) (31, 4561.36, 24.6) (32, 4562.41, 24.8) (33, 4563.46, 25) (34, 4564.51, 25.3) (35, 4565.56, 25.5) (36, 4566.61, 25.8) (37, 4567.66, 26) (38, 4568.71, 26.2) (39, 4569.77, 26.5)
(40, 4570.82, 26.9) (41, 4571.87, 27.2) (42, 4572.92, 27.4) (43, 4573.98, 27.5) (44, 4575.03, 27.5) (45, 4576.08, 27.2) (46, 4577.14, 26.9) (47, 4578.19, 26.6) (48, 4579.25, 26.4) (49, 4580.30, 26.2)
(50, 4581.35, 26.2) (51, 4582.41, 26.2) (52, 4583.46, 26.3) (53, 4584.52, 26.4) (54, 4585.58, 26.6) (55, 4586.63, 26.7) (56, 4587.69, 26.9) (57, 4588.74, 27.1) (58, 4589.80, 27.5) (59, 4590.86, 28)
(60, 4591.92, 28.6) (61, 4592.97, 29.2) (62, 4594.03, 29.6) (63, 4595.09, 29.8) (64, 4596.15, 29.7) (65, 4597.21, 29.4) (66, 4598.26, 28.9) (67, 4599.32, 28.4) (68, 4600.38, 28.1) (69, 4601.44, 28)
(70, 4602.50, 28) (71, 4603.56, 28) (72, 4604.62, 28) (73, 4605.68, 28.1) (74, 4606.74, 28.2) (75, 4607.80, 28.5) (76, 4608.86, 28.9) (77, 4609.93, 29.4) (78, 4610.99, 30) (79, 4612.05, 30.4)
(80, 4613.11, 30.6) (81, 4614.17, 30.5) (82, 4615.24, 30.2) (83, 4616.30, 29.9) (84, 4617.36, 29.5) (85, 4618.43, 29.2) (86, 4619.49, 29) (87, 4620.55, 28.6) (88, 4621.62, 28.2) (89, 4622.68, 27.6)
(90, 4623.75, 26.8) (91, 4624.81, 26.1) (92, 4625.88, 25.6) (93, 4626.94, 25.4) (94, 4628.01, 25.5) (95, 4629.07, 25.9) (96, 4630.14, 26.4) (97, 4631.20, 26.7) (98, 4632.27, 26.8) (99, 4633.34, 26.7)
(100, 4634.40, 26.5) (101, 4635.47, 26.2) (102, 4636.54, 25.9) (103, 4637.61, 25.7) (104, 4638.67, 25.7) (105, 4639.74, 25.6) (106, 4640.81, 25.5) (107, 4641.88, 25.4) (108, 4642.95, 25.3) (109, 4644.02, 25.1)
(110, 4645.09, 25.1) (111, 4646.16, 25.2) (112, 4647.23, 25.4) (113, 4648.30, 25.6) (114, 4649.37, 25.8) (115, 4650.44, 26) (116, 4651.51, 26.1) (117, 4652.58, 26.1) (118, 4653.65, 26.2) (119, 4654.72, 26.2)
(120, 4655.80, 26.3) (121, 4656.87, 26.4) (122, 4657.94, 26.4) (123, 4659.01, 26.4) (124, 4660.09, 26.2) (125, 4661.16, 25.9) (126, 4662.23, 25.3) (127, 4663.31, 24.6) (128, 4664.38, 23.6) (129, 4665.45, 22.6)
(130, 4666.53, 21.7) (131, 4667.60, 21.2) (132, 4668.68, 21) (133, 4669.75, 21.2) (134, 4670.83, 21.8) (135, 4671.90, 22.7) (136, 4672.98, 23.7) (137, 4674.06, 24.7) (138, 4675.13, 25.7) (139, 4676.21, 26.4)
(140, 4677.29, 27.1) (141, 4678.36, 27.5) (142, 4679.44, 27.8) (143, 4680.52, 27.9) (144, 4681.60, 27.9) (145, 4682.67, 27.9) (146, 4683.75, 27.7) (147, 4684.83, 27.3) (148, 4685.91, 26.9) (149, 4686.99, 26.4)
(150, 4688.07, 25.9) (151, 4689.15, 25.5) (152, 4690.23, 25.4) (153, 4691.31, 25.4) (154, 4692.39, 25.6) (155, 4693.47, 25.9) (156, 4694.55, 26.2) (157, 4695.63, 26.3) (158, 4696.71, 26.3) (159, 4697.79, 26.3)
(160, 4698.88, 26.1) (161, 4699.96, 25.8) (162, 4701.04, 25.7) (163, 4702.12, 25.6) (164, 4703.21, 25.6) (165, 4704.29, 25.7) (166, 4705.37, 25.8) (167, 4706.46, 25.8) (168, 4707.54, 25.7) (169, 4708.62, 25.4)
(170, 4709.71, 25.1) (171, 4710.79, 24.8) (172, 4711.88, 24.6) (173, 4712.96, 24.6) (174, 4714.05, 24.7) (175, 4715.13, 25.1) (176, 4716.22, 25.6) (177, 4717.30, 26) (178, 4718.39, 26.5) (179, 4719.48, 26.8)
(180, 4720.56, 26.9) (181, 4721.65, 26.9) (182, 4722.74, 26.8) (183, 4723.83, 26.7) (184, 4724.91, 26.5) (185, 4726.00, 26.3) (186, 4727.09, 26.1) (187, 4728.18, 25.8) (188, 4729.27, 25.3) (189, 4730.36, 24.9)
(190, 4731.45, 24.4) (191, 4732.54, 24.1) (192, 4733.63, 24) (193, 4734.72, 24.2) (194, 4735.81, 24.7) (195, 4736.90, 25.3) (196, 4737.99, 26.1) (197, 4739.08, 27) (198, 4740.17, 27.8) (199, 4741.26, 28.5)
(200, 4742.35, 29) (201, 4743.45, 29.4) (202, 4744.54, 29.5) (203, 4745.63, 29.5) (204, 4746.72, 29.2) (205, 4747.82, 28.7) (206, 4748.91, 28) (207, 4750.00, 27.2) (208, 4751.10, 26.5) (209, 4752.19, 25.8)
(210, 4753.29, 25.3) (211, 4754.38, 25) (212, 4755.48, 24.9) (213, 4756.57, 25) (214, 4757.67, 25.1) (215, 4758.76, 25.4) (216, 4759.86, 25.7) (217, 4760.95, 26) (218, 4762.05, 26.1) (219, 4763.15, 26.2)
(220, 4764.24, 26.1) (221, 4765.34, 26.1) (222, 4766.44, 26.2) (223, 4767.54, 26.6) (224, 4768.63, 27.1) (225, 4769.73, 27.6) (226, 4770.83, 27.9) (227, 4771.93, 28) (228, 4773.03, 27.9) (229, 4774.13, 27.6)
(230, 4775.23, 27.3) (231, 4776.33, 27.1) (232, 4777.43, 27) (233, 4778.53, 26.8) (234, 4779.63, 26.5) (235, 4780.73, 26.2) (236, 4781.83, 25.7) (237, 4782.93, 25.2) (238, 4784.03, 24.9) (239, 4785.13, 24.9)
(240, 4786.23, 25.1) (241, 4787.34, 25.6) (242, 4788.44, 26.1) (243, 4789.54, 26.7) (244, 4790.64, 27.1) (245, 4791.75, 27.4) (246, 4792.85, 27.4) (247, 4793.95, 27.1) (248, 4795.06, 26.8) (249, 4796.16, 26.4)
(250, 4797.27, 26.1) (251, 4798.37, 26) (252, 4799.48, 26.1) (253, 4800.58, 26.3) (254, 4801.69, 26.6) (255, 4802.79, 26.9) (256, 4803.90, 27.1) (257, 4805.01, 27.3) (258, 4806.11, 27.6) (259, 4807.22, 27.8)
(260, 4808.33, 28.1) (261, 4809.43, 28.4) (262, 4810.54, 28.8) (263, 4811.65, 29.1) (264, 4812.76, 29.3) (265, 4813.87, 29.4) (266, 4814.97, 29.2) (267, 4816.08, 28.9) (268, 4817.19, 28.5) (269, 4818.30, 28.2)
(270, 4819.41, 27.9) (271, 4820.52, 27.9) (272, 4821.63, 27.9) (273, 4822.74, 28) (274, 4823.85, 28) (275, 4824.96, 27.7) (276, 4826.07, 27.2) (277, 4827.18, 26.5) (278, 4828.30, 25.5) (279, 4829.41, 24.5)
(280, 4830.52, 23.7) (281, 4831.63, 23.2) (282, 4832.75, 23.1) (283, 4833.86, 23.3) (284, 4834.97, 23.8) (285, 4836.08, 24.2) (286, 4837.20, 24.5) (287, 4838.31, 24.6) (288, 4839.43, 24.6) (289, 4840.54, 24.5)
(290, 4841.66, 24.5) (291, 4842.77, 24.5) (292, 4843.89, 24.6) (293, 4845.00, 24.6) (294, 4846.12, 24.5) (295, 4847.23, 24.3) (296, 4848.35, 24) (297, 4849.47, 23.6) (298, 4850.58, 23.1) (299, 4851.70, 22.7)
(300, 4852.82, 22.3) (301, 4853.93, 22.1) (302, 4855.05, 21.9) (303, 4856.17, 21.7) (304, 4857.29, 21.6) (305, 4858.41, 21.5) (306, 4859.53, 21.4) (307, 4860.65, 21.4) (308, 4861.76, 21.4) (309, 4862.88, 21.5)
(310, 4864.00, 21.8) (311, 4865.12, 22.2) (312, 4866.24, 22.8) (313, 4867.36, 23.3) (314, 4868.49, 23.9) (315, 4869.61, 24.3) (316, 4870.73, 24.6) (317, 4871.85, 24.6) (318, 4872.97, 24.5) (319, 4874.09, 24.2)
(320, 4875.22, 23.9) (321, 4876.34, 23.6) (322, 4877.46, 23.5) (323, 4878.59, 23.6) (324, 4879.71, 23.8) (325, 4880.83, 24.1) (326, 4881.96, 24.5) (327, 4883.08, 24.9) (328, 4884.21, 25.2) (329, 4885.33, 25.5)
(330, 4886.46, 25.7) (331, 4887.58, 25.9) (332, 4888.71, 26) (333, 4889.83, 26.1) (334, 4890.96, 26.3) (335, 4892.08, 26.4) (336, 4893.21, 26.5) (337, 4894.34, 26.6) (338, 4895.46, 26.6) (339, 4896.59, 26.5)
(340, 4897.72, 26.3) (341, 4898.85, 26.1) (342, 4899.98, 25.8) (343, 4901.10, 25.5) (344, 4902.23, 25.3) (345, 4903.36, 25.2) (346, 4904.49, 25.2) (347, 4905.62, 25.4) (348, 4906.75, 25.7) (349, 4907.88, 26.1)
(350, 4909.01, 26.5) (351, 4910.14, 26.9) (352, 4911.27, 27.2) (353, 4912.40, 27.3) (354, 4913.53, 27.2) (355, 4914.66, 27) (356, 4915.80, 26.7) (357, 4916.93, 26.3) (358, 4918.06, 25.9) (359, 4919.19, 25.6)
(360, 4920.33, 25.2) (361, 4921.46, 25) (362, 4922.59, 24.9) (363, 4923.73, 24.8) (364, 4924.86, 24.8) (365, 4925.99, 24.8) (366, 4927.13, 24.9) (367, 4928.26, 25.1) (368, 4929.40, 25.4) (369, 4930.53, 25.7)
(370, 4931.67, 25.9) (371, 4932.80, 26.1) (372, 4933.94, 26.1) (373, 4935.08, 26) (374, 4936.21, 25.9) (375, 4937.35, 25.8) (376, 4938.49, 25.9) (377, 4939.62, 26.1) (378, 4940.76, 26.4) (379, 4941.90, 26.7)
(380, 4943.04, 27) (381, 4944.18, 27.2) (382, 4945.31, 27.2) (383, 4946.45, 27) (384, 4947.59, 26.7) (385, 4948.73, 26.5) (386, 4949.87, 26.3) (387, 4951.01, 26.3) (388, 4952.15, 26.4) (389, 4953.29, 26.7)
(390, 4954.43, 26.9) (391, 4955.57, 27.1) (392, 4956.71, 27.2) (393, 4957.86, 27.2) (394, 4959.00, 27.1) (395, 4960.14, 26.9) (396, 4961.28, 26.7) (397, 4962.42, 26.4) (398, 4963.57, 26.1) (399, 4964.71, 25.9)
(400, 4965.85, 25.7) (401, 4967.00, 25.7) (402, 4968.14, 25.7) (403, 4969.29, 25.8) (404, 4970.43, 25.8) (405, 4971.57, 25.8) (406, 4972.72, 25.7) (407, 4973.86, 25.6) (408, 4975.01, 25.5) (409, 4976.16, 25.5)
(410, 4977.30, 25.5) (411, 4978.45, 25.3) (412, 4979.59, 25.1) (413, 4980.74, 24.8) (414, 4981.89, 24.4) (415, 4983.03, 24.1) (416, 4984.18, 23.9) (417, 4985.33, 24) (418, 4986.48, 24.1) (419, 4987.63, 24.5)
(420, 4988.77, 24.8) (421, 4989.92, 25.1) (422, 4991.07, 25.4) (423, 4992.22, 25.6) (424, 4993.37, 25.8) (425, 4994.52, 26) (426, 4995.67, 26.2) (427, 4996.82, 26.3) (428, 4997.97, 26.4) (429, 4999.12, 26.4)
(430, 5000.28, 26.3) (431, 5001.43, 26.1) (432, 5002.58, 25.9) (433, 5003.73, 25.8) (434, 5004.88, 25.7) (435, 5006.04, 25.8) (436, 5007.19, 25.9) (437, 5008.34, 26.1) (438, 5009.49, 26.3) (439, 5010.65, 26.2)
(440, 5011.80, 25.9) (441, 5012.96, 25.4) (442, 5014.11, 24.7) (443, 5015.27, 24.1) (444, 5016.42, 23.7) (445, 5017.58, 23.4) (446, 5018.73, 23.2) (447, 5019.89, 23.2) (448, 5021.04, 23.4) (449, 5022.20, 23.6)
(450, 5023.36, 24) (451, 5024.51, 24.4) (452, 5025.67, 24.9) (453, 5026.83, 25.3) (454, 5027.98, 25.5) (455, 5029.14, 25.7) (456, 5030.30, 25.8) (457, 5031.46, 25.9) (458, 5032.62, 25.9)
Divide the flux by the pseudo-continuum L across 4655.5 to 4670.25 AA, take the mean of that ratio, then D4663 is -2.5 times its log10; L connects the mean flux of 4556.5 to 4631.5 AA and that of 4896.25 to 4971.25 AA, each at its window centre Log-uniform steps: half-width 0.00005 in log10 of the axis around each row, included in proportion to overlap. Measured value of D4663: 0.12 mag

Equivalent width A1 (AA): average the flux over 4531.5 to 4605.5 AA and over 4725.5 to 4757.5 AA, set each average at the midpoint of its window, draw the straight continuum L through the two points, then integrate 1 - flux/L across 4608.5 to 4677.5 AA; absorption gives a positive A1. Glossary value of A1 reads 0.80 AA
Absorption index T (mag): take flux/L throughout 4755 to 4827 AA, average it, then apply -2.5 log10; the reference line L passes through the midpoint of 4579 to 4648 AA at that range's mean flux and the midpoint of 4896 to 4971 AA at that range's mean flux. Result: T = -0.010 mag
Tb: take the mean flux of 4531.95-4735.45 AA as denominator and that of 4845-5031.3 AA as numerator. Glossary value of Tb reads 1.0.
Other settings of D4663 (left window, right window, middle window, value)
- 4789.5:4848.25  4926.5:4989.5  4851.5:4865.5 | 0.20 mag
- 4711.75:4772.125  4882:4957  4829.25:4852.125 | 0.09 mag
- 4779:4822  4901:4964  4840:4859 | 0.15 mag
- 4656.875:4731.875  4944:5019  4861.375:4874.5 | 0.11 mag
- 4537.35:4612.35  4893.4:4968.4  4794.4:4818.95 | -0.05 mag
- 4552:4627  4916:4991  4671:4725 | 0.03 mag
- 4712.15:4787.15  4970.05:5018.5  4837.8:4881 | 0.11 mag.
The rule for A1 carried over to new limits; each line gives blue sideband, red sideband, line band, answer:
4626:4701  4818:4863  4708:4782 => -4.05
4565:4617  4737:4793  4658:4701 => 3.01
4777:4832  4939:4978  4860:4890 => 3.10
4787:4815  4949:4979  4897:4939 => 1.08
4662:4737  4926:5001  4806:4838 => -1.54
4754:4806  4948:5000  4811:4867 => 3.17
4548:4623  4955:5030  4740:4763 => -0.43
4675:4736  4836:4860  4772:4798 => -2.08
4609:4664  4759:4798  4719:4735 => 0.53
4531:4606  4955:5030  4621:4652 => 0.32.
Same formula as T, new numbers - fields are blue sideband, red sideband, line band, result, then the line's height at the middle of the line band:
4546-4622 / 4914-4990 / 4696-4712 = 0.05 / 26.8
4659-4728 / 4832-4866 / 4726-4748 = -0.07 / 24.9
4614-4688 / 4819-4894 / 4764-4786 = -0.07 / 25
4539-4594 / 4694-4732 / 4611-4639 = -0.07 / 26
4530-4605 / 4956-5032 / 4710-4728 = 0.01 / 26.1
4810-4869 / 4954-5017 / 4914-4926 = -0.01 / 25.3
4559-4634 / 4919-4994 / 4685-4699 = 0.04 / 27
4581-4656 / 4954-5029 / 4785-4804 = 0.00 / 26.4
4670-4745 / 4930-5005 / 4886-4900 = -0.01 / 26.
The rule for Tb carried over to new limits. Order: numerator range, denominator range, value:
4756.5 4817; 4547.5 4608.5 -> 1.01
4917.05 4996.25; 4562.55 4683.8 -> 0.97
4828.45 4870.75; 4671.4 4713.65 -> 0.90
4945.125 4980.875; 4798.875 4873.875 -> 1.04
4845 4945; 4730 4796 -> 0.94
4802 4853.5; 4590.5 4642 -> 0.93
